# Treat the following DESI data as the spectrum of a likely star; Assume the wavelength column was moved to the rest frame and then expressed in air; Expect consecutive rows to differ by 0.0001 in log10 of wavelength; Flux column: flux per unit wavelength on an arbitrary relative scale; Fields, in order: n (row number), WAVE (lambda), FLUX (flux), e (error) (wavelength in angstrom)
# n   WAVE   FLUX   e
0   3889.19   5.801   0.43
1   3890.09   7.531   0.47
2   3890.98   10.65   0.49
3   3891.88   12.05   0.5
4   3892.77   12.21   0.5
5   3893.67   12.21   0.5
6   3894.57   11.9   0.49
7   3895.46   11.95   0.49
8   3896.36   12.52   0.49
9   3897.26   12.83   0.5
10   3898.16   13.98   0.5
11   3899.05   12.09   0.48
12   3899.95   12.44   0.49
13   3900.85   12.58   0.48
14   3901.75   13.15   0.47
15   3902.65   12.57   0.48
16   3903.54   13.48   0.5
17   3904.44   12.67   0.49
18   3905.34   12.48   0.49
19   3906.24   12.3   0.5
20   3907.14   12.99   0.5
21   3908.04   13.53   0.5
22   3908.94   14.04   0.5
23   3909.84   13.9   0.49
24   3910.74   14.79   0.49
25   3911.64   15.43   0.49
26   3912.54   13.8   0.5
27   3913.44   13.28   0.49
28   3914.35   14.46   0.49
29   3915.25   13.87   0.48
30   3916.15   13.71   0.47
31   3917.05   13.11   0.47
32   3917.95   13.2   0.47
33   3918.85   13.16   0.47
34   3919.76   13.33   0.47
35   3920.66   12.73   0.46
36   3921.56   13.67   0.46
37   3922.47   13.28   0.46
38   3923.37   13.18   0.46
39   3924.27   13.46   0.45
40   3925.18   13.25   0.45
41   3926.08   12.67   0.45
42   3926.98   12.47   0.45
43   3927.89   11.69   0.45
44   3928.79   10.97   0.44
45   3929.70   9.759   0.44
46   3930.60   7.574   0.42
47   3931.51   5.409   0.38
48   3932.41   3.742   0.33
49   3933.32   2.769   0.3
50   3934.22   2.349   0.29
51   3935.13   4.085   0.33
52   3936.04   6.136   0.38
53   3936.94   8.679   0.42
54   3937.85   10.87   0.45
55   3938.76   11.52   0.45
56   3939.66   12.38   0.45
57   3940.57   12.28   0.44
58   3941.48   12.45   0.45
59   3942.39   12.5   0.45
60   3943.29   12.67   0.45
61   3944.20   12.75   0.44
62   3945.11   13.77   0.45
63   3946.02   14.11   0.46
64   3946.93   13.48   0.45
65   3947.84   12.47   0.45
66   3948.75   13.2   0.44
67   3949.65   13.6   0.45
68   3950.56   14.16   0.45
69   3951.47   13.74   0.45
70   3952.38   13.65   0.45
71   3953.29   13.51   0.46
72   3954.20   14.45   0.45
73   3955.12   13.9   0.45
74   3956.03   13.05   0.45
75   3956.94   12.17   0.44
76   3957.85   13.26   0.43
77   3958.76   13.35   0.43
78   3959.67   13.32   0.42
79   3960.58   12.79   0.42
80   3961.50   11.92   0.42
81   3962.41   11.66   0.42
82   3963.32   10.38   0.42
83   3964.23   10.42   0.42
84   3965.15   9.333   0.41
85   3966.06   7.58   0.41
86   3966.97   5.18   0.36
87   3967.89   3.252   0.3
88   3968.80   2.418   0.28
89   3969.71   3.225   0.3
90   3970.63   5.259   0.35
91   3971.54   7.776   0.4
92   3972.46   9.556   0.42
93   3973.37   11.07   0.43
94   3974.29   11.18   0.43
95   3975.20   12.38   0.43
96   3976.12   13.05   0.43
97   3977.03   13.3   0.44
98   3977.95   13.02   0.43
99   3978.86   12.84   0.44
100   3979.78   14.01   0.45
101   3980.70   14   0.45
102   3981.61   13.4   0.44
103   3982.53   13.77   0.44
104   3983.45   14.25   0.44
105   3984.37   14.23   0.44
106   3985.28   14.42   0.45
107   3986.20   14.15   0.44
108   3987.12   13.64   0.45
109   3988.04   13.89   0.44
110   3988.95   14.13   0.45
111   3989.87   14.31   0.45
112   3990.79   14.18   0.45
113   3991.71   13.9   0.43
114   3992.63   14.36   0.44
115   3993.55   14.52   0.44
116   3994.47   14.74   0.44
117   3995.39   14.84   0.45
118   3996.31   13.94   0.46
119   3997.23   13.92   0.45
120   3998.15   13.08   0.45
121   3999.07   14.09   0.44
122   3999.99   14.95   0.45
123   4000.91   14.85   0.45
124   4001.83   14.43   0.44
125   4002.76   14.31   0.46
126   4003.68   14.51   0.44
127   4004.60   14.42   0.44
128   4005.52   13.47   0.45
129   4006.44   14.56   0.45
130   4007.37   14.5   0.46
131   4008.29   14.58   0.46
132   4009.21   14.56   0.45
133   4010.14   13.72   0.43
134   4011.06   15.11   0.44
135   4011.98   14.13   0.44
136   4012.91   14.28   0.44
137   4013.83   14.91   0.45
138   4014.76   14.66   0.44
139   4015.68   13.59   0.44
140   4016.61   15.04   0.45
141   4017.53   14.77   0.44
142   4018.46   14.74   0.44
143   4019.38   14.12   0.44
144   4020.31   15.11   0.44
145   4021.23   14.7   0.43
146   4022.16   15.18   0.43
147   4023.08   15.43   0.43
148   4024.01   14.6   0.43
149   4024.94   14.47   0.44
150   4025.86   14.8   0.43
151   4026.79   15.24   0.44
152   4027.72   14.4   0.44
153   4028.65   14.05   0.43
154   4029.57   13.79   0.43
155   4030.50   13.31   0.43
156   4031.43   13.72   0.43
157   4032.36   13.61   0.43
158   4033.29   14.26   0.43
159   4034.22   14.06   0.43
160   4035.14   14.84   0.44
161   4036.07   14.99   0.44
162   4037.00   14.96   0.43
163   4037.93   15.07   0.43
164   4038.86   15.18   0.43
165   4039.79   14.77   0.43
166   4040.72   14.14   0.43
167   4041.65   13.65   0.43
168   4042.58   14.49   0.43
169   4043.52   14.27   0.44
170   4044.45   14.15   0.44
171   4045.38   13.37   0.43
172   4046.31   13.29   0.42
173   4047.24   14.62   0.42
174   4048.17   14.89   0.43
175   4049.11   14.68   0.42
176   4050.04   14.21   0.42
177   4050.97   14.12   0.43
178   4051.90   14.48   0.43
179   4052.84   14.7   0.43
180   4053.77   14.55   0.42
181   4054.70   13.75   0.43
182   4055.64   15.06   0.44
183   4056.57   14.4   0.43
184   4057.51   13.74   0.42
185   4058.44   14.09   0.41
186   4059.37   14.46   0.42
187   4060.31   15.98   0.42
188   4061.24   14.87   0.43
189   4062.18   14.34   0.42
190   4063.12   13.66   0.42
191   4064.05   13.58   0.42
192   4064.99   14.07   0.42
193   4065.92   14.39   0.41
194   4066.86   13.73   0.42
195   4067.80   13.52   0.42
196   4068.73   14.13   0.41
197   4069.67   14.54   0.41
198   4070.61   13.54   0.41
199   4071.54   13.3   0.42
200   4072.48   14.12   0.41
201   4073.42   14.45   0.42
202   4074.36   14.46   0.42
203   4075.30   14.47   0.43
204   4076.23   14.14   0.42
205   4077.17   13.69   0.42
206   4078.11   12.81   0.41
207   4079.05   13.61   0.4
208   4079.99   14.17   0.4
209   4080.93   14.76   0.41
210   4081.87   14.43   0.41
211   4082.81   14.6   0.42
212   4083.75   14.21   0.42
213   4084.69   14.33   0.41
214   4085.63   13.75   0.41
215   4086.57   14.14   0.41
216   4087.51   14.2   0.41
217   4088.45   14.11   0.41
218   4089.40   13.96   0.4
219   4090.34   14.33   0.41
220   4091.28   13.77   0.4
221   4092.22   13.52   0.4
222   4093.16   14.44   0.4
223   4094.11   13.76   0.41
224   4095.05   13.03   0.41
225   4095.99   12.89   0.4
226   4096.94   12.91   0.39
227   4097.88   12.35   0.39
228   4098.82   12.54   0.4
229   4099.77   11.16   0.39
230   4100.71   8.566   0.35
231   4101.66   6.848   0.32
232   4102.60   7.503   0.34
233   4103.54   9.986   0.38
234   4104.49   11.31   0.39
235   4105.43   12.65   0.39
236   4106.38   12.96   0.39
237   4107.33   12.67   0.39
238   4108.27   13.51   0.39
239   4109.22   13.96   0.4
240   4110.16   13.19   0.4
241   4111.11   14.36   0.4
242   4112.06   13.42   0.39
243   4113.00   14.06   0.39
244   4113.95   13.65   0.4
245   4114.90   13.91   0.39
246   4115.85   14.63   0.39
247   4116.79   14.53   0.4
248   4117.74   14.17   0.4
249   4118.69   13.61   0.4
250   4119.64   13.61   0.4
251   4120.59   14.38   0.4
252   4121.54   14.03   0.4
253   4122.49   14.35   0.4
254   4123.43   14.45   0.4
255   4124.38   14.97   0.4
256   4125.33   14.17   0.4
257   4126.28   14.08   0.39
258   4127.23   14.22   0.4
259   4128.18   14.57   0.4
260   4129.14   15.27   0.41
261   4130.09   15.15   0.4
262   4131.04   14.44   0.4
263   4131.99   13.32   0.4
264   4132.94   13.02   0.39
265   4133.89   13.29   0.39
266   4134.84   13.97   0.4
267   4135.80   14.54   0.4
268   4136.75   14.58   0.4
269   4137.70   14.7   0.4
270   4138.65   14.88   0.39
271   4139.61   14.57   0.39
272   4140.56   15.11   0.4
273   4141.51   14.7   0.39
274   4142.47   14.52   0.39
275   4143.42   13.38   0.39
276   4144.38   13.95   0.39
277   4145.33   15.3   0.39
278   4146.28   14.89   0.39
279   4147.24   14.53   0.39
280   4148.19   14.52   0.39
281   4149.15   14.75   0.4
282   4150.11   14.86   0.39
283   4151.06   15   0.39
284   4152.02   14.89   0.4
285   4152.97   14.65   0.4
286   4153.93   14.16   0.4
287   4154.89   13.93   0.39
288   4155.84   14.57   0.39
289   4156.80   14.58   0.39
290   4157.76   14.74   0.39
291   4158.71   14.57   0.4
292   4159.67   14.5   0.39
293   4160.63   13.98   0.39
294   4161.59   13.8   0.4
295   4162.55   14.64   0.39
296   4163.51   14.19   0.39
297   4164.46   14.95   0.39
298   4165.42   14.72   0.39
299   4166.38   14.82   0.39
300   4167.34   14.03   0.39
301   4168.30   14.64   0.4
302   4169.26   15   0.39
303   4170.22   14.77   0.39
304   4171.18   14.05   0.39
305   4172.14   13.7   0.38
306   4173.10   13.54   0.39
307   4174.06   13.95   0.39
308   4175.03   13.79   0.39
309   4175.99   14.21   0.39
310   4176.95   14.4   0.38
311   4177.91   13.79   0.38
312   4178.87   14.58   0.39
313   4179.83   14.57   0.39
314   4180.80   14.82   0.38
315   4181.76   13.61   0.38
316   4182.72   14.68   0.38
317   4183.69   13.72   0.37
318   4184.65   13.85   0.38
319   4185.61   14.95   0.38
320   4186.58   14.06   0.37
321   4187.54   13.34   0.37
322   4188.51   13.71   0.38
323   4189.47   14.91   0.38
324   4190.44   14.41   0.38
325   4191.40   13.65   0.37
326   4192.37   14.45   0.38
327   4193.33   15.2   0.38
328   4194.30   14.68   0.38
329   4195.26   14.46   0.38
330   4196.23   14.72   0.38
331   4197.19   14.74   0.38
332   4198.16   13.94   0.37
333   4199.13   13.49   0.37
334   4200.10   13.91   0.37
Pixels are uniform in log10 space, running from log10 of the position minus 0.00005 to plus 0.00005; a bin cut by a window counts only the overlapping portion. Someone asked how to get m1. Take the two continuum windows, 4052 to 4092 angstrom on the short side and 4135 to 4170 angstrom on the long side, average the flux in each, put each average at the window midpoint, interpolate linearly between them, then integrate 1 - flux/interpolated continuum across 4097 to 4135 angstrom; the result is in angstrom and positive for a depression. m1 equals 3.2 angstrom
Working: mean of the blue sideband 14.2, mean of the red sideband 14.6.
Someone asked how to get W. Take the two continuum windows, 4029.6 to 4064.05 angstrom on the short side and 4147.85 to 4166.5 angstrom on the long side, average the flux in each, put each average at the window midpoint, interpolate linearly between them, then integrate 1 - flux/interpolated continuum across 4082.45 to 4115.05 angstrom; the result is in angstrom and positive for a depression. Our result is 3.6 angstrom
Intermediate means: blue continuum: 14.3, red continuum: 14.5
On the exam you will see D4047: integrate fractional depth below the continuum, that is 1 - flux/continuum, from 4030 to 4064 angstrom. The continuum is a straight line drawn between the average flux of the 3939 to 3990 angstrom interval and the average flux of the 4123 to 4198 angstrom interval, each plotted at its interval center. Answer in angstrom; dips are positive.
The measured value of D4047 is -3.6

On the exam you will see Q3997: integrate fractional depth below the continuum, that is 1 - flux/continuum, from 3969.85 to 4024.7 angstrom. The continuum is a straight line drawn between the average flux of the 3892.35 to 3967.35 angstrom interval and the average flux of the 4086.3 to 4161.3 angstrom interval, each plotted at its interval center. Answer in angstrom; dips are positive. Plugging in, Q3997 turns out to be -4.9 angstrom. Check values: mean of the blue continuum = 12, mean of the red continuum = 13.7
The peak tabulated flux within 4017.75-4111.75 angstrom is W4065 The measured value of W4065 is 15.98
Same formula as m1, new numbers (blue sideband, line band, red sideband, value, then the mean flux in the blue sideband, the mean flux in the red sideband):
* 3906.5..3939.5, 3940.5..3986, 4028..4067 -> 1.8 angstrom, 11.3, 14.3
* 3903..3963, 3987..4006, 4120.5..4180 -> -2.2 angstrom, 12.1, 14.4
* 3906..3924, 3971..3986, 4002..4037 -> 1.6 angstrom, 13.6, 14.5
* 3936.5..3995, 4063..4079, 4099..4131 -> -1.3 angstrom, 12.1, 13.2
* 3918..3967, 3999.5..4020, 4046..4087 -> -2.5 angstrom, 11.4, 14.2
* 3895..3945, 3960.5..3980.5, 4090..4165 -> 4.3 angstrom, 11.8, 13.8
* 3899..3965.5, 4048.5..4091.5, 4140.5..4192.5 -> -2.5 angstrom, 12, 14.4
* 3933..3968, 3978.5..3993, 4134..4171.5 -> -2.7 angstrom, 11.2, 14.5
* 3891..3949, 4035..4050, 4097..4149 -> -1.8 angstrom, 11.9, 13.5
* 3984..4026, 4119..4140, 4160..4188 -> 0.0 angstrom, 14.4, 14.2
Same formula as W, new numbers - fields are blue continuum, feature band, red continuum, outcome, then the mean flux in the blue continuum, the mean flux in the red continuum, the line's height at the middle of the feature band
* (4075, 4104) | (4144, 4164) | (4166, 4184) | -0.9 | 13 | 14.2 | 13.9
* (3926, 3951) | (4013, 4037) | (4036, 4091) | -2.7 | 10.3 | 14.2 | 13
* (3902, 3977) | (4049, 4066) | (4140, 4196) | -1.9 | 11.4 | 14.4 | 12.9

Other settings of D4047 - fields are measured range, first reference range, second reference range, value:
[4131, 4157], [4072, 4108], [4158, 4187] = -1.0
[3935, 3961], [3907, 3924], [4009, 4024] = 2.8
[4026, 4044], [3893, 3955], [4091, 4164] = -1.9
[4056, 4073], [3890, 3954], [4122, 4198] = -0.9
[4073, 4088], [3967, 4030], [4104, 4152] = -0.3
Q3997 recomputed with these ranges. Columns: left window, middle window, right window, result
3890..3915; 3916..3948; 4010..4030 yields 5.6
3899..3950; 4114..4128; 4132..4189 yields -0.3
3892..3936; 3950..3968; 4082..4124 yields 0.6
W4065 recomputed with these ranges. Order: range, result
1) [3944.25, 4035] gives 15.43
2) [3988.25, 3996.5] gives 14.84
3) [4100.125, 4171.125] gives 15.3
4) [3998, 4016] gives 15.11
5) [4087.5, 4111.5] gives 14.44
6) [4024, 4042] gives 15.24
